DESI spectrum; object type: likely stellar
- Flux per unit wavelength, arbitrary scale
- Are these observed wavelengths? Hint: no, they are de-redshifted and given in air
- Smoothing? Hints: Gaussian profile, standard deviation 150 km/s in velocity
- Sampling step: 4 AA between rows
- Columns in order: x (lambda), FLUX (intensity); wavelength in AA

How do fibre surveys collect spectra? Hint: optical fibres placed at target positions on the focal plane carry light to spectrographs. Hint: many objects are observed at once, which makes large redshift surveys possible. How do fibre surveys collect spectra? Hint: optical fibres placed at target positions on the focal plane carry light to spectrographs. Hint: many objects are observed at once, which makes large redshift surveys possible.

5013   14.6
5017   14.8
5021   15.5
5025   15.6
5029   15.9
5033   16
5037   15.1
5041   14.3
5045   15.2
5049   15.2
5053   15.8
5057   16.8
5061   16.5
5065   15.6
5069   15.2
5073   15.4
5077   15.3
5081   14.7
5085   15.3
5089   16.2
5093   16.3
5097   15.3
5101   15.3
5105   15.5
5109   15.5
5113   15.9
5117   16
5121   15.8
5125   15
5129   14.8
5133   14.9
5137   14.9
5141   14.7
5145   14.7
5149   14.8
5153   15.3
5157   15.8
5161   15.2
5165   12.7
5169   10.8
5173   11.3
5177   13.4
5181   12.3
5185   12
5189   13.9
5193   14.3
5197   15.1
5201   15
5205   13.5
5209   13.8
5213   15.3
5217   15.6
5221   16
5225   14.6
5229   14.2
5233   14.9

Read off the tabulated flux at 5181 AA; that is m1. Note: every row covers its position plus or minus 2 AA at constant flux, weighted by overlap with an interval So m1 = 12.3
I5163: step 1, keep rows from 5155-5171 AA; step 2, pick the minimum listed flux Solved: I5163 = 10.8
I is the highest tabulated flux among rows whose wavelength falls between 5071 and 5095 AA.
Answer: 16.3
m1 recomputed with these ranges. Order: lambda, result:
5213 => 15.3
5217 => 15.6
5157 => 15.8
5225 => 14.6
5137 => 14.9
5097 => 15.3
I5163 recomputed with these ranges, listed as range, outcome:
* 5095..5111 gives 15.3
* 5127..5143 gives 14.7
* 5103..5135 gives 14.8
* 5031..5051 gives 14.3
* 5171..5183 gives 11.3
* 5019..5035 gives 15.5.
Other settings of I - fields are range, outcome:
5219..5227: 16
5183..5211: 15.1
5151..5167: 15.8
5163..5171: 12.7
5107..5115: 15.9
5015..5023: 15.5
